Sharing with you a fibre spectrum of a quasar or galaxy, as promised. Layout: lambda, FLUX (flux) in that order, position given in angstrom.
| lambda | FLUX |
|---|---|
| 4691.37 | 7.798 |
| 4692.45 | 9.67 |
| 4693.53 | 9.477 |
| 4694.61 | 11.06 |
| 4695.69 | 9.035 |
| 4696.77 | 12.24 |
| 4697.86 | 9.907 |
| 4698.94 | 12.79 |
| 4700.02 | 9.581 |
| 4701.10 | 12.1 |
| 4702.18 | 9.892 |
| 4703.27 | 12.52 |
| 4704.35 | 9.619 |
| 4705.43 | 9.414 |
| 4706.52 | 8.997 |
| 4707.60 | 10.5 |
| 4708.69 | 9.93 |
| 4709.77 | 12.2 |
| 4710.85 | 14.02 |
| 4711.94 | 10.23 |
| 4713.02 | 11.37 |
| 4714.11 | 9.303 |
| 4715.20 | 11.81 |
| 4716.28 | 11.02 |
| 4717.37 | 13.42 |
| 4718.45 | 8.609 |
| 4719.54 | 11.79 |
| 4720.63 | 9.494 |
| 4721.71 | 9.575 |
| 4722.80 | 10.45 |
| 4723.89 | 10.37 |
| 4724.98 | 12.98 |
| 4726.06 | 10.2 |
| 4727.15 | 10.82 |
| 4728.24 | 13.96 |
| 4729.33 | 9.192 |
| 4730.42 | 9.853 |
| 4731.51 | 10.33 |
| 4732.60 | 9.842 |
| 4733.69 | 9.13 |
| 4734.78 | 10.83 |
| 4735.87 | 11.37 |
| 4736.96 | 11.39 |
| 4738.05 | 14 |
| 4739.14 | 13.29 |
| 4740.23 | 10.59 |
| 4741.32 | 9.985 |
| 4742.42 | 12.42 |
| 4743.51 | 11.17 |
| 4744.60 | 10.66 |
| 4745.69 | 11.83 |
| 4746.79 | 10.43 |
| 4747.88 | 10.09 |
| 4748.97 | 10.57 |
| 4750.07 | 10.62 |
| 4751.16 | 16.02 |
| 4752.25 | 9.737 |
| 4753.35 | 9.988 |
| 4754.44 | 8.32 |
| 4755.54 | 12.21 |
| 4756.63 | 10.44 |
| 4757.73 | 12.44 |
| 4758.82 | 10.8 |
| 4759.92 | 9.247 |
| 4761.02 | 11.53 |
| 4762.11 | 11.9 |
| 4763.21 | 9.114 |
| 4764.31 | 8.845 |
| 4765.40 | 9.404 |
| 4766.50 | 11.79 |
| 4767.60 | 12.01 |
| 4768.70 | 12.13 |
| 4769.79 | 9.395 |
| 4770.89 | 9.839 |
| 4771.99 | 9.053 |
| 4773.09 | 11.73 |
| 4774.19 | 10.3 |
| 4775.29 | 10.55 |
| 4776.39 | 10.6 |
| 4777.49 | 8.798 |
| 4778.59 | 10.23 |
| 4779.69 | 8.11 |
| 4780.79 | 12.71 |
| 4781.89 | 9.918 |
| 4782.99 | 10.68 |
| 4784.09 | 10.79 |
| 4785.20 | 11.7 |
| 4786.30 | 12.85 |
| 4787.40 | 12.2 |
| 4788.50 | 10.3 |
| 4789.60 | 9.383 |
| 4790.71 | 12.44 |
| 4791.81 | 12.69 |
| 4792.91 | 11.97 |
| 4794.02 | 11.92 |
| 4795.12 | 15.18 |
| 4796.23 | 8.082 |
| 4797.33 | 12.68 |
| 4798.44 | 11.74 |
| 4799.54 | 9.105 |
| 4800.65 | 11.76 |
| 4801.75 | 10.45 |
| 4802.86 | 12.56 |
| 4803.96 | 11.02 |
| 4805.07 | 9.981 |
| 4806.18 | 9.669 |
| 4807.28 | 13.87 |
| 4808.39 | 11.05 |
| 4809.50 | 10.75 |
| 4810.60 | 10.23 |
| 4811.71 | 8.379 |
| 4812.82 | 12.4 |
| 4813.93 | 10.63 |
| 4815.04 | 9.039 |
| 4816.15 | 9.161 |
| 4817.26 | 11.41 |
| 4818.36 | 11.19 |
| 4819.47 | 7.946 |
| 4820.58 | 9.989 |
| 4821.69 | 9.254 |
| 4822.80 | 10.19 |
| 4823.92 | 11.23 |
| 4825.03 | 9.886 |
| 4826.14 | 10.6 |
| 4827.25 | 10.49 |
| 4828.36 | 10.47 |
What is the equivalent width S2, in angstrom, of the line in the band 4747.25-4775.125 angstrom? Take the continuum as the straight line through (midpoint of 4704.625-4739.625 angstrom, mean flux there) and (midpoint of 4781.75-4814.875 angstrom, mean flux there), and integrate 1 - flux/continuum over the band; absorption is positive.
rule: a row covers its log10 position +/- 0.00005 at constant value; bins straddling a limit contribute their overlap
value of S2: 0.9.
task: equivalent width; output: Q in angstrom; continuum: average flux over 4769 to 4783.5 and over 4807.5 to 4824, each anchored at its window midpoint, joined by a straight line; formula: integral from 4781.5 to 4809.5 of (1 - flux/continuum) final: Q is -3.2 angstrom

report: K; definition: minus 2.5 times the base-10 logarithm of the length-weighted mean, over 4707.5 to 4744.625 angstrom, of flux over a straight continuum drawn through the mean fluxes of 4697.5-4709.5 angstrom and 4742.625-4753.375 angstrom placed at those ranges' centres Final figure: -0.02 mag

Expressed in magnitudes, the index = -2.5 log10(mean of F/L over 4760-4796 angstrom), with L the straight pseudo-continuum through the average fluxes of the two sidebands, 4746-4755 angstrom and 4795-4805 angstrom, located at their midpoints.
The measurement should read 0.01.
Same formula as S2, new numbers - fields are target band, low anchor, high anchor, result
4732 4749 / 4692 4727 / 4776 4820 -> -0.5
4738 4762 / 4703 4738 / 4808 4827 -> -1.2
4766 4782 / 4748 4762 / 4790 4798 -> 1.4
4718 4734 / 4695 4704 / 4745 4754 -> 0.8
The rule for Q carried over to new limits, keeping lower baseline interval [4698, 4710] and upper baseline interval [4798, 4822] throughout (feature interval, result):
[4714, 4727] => -0.24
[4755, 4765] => -0.12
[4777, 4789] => -0.24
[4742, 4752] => -0.83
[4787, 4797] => -0.98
